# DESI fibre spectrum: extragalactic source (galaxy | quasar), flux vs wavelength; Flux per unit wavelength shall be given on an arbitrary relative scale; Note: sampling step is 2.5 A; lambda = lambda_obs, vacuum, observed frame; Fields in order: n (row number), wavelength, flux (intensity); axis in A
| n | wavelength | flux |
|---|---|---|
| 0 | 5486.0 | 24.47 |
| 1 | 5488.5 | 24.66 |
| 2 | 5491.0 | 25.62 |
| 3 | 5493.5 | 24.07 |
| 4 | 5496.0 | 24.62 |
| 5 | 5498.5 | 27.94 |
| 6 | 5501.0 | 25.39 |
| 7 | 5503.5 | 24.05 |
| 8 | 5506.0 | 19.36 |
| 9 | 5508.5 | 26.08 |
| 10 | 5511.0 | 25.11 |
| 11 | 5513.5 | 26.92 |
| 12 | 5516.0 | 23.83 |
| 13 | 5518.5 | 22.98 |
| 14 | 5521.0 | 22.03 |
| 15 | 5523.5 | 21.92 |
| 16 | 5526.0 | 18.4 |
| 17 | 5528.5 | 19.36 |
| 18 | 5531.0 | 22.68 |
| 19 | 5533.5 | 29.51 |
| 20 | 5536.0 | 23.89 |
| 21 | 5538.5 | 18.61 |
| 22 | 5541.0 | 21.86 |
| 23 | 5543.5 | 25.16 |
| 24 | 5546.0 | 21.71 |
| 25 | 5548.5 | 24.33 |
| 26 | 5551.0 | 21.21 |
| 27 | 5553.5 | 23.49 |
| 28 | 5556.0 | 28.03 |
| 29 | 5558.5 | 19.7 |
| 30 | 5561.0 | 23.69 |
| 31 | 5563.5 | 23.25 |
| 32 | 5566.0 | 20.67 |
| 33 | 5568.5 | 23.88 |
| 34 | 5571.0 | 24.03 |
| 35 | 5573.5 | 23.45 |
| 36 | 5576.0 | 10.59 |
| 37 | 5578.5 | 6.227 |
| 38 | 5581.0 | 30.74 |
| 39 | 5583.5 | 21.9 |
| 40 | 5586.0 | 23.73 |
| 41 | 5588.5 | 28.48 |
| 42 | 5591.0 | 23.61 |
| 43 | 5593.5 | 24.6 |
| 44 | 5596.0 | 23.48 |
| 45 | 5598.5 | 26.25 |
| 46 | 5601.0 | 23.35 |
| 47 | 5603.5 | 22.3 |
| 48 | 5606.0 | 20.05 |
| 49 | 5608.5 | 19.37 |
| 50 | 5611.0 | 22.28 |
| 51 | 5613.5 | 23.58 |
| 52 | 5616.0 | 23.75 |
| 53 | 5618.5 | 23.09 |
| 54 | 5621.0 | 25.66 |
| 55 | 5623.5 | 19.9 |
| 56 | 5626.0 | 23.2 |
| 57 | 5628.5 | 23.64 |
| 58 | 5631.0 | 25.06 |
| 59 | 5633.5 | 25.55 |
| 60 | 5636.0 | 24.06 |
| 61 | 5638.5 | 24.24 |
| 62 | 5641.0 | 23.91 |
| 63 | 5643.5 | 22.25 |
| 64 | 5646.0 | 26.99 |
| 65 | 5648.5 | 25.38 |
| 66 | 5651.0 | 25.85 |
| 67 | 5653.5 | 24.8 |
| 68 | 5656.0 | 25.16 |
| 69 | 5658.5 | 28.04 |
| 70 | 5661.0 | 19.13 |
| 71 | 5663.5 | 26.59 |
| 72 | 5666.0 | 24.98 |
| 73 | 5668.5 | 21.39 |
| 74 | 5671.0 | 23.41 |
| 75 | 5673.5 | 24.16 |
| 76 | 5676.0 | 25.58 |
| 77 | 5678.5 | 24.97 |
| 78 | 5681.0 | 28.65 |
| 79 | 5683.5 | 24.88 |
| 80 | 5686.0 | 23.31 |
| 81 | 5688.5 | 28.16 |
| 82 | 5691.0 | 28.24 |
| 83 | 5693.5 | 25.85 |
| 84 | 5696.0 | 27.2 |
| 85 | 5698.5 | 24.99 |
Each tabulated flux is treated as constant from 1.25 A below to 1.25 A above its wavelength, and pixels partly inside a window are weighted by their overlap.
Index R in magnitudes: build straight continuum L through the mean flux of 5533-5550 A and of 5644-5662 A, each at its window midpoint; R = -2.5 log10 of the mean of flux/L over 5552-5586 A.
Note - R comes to 0.101 mag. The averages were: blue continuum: 23.3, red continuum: 25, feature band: 21.6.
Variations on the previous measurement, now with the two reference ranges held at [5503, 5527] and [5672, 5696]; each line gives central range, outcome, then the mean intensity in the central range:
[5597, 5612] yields 0.11 mag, 22.3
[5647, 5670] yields 0.04 mag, 24.6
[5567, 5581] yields 0.27 mag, 18.9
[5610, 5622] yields 0.05 mag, 23.7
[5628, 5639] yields 0.02 mag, 24.6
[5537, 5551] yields 0.06 mag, 22.3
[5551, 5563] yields 0.02 mag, 23.4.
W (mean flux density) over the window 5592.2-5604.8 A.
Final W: 24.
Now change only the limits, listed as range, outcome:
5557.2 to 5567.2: 21.9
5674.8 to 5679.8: 25.3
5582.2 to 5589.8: 24.7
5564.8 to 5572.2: 22.9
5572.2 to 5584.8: 18.6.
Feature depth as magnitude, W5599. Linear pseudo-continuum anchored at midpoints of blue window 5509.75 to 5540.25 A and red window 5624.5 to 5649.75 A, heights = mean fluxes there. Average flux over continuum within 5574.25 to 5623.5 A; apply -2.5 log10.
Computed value 0.08 mag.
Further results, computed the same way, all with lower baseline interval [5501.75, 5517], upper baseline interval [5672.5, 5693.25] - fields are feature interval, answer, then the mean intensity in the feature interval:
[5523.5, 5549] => 0.10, 22.5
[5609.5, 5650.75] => 0.07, 23.9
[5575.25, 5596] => 0.16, 21.6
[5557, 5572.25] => 0.10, 22.6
